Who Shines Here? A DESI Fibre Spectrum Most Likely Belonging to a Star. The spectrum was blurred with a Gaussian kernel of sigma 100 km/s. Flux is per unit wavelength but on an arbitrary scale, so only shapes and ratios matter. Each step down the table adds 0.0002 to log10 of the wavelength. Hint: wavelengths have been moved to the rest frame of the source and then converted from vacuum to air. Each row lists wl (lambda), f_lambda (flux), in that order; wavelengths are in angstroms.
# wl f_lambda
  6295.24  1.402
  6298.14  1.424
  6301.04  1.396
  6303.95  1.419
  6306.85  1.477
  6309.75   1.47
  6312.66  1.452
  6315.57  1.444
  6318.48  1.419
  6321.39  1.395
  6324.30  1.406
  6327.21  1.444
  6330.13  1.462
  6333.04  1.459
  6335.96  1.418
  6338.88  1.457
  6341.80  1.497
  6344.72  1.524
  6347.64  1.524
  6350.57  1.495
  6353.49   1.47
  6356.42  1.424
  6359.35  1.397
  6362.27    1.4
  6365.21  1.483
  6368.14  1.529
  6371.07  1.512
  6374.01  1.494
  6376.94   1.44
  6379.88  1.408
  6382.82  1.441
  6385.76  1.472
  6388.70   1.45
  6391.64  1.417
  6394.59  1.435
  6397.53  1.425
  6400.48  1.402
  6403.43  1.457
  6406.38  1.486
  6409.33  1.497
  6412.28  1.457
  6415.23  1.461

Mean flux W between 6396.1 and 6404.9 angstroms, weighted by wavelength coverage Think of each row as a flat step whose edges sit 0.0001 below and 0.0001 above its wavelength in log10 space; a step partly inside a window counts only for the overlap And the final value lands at 1.43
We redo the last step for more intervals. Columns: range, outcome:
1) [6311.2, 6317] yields 1.45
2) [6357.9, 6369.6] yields 1.45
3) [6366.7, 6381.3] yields 1.48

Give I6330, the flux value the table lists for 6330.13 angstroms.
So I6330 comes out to 1.462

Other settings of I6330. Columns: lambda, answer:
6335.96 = 1.418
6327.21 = 1.444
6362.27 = 1.4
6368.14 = 1.529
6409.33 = 1.497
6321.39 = 1.395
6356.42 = 1.424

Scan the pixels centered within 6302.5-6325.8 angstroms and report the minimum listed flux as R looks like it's 1.395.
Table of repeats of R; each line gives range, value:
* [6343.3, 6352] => 1.495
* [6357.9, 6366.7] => 1.397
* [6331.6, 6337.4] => 1.418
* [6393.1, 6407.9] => 1.402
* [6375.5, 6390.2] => 1.408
